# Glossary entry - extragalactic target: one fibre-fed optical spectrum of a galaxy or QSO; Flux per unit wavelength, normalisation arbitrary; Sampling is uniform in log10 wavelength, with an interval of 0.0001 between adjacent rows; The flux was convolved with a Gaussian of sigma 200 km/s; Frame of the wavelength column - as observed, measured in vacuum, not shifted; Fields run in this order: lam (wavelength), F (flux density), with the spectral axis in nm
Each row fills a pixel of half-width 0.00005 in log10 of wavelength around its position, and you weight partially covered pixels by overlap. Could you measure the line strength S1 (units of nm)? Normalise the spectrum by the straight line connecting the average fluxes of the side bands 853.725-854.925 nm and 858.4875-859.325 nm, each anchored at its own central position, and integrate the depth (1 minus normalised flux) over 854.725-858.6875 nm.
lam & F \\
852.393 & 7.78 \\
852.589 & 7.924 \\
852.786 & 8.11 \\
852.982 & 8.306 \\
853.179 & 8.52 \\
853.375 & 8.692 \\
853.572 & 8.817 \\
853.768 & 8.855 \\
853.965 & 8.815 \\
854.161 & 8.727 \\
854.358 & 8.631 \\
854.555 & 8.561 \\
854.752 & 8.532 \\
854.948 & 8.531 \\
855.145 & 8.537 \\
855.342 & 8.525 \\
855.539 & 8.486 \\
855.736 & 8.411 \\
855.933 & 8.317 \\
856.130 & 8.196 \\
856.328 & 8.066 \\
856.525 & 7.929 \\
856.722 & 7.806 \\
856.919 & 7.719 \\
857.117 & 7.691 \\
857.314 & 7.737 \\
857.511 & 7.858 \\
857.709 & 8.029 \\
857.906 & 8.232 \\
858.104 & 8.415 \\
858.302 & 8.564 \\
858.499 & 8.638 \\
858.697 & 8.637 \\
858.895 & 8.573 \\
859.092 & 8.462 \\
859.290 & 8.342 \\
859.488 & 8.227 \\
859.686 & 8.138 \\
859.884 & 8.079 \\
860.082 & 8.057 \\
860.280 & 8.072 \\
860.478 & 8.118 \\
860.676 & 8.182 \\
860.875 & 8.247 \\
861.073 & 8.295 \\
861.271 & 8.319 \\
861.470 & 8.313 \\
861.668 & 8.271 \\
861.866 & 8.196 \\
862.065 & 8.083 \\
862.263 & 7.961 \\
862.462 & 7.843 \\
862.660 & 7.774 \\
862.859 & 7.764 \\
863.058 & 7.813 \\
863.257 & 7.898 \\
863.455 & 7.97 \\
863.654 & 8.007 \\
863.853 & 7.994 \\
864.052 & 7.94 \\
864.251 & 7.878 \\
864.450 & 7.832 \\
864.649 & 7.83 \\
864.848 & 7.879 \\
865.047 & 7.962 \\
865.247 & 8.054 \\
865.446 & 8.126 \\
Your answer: 0.18 nm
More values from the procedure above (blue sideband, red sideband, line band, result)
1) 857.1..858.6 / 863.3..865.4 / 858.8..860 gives -0.03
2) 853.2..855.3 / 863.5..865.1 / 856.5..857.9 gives 0.10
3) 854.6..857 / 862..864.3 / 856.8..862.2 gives -0.08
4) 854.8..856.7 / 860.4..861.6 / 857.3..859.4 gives -0.01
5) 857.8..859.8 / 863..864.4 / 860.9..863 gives 0.01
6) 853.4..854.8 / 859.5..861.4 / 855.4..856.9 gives 0.07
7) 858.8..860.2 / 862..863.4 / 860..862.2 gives -0.03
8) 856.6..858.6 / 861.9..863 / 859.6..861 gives -0.03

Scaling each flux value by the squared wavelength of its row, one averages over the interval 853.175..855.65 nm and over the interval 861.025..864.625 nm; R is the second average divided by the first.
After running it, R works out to 0.94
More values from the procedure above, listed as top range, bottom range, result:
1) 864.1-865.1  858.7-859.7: 0.95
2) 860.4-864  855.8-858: 1.02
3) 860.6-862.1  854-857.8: 1.01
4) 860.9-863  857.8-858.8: 0.96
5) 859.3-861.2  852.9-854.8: 0.96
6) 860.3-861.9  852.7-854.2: 0.97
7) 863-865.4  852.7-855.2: 0.94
